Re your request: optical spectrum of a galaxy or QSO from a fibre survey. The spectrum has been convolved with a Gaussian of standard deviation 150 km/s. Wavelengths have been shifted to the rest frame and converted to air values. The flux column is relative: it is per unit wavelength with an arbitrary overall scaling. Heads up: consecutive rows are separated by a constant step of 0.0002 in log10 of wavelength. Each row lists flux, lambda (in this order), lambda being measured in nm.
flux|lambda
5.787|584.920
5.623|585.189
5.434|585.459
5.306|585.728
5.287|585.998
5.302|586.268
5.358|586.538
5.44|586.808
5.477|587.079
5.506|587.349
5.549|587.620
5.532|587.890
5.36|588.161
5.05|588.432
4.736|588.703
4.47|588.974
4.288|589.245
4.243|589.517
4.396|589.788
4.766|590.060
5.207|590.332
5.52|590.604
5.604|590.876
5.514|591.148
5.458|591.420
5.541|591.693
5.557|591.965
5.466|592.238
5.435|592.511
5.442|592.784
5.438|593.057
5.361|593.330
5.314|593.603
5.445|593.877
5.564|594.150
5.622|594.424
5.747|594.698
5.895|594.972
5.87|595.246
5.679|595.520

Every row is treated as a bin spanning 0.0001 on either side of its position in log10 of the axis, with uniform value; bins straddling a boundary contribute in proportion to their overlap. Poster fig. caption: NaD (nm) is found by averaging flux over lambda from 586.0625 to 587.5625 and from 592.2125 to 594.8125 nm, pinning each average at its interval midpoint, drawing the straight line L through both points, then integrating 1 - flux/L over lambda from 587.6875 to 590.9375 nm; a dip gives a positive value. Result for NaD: 0.31 nm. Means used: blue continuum 5.42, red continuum 5.48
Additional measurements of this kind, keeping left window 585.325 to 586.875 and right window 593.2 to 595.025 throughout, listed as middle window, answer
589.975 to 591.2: 0.03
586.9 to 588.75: 0.02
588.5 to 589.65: 0.20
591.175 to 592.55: 0.00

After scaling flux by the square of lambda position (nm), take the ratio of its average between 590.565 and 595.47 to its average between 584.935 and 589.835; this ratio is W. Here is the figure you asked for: 1.1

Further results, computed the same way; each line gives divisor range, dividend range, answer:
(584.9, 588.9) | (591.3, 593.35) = 1.04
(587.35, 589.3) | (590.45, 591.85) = 1.10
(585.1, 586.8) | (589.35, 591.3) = 0.95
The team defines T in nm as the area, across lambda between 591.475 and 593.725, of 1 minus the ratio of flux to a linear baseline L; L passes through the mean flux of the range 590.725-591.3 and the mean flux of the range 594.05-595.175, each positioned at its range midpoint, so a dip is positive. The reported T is 0.07 nm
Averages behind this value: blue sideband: 5.56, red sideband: 5.72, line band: 5.45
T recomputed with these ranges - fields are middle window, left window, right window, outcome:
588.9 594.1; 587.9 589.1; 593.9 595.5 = 0.136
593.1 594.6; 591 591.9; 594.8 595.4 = 0.073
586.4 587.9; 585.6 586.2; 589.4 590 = -0.145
